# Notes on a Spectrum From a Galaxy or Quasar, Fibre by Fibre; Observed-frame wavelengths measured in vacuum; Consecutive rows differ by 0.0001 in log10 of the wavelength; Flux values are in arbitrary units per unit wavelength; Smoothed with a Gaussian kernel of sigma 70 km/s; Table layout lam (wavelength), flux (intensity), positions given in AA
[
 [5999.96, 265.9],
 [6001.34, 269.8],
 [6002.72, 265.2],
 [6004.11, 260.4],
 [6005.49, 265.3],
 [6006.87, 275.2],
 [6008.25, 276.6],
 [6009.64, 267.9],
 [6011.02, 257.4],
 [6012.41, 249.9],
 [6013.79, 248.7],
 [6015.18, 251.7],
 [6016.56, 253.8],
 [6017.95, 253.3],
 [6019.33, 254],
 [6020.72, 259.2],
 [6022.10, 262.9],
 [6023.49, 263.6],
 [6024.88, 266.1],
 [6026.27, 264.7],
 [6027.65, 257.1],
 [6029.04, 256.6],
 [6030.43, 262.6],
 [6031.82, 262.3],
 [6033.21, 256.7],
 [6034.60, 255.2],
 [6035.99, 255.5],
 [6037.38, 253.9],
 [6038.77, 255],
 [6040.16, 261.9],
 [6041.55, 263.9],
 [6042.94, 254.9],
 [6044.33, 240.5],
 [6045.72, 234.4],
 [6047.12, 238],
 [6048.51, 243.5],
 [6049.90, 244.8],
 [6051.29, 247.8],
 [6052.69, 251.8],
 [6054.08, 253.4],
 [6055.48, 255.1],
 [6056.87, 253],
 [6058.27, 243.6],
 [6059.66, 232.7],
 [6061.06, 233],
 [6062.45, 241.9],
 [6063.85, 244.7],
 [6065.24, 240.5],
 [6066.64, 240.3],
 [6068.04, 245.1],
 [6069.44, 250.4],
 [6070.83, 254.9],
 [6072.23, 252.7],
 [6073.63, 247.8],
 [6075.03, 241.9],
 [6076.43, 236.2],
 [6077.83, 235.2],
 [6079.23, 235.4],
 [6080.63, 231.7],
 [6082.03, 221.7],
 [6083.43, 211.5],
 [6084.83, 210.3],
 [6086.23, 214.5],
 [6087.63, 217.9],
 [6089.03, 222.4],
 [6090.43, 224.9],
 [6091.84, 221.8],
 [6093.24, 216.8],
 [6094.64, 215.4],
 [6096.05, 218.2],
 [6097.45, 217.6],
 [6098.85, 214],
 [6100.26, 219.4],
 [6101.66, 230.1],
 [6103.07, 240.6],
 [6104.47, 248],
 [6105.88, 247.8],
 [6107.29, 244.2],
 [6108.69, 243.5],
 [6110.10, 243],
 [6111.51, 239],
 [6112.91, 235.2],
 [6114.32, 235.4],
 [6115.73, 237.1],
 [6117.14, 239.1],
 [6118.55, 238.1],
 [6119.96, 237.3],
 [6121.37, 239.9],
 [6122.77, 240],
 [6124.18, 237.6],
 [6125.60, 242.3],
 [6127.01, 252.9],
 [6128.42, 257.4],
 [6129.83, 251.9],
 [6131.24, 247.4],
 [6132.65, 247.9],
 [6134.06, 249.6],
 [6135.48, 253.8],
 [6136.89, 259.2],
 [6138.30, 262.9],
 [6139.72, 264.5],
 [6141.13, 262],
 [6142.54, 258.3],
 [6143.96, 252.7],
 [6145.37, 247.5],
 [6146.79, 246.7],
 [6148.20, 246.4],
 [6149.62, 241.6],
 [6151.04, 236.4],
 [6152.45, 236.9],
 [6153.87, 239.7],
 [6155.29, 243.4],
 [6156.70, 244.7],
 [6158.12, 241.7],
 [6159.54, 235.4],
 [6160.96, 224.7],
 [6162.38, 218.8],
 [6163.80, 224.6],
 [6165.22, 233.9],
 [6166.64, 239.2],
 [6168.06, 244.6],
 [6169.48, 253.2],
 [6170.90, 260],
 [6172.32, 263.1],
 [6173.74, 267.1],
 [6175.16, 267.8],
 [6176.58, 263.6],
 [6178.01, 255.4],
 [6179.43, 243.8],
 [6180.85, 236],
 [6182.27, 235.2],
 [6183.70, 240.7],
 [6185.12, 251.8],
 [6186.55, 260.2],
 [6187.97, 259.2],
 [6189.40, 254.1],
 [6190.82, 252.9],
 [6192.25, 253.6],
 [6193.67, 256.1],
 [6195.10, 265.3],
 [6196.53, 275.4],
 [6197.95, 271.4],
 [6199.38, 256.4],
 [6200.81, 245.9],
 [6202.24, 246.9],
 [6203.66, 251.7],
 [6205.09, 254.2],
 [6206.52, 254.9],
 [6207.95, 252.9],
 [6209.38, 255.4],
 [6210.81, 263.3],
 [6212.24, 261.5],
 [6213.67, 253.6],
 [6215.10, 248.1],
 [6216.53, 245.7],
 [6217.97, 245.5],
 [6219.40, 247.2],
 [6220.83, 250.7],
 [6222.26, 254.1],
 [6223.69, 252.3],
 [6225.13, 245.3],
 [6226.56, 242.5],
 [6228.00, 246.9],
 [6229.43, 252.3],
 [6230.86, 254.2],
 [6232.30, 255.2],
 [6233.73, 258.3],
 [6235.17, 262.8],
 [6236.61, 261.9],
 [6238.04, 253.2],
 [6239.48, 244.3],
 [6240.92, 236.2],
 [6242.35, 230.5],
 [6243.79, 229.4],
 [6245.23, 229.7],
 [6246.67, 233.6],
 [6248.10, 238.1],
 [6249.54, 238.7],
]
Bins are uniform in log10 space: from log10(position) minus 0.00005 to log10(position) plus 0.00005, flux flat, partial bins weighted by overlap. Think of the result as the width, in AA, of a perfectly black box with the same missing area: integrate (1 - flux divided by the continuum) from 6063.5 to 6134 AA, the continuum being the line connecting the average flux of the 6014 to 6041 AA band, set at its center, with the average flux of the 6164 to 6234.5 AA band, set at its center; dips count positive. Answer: 5.6 AA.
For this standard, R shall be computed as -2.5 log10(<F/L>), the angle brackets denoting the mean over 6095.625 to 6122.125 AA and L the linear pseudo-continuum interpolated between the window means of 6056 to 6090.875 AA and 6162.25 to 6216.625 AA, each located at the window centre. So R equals 0.02 mag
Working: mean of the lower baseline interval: 236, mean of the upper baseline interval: 253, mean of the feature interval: 235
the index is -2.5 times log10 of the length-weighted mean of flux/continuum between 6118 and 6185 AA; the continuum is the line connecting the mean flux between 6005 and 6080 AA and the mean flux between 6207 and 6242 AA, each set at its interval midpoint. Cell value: 0.02 mag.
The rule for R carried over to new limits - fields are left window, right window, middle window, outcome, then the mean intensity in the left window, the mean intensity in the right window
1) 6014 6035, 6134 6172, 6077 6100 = 0.14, 258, 245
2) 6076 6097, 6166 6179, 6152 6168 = 0.07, 222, 257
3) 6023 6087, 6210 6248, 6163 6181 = -0.01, 246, 248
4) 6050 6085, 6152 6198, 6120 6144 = -0.03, 241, 249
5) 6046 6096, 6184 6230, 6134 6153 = -0.03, 236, 254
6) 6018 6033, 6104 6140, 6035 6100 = 0.07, 260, 246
